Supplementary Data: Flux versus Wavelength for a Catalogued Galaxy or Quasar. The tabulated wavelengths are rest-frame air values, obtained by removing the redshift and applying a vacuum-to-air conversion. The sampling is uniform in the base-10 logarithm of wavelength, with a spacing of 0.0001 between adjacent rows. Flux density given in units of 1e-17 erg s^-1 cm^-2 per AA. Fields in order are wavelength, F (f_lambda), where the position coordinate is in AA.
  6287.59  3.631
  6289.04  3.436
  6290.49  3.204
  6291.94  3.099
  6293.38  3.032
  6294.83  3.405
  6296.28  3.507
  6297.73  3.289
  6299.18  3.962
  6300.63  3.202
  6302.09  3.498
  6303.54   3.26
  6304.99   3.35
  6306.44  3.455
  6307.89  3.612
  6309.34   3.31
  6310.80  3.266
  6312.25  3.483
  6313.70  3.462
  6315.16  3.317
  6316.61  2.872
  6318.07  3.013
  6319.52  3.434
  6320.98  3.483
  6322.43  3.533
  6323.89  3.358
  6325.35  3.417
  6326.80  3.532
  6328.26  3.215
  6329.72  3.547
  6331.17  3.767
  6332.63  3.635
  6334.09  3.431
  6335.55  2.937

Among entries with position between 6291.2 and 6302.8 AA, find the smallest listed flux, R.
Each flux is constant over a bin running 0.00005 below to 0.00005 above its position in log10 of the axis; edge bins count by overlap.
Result 3.032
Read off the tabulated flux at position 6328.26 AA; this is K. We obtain 3.215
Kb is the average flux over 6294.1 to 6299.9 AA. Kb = 3.54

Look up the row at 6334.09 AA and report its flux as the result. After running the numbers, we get 3.431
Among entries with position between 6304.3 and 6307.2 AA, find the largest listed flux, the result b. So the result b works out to 3.455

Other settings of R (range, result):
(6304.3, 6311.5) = 3.266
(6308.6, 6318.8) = 2.872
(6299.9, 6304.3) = 3.202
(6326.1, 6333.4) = 3.215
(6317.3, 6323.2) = 3.013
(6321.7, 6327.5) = 3.358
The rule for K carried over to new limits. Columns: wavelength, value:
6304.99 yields 3.35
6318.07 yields 3.013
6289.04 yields 3.436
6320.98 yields 3.483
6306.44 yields 3.455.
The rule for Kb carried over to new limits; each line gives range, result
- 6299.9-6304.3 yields 3.32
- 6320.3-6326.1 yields 3.45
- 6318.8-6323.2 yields 3.48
